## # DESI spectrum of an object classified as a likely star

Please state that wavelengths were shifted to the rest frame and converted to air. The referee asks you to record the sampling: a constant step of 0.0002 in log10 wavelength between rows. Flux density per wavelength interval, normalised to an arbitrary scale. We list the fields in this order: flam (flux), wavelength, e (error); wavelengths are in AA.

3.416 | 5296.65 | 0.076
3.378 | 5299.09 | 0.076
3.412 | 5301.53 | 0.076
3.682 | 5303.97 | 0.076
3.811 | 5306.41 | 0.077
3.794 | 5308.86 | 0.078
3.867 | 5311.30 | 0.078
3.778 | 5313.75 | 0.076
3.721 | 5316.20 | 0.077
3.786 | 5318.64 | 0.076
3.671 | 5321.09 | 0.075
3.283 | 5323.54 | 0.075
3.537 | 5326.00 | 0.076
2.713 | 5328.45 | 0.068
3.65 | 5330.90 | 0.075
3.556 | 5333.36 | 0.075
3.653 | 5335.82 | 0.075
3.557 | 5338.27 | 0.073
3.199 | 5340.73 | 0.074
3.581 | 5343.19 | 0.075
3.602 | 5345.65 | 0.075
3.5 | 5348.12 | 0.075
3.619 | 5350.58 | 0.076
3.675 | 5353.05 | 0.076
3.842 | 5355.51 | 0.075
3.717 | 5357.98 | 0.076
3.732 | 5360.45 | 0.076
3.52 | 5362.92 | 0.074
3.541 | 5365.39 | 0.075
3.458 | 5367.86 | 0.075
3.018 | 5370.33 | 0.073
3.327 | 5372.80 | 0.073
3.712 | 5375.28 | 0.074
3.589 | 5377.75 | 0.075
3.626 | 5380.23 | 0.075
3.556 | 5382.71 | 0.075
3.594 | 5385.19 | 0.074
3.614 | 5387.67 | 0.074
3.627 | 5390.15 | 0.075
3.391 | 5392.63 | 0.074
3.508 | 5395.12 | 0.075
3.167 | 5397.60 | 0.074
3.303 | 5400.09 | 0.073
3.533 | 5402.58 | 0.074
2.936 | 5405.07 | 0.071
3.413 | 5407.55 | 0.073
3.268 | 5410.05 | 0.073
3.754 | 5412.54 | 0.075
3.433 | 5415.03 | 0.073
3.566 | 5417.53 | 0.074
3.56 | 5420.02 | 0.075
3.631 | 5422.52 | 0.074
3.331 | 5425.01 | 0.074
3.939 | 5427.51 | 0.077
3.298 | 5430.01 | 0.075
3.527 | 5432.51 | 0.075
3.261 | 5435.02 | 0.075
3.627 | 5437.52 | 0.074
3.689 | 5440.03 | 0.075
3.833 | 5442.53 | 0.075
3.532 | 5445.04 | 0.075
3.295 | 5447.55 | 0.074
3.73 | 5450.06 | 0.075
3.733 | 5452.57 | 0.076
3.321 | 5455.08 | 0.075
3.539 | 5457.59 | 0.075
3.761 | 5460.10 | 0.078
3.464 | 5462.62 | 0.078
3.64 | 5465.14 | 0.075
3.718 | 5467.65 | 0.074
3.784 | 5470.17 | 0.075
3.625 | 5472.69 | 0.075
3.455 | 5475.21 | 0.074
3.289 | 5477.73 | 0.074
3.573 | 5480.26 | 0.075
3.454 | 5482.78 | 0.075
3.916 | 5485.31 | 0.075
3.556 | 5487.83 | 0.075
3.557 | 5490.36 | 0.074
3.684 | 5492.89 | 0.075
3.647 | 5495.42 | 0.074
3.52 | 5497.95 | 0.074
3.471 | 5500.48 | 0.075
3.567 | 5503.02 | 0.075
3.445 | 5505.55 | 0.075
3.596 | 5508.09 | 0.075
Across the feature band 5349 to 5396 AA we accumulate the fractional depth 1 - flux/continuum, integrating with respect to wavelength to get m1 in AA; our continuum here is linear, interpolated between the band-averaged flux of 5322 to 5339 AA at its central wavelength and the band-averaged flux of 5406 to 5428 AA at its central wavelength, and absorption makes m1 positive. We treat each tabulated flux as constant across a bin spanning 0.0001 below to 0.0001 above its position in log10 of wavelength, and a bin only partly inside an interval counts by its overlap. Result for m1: -1.2 AA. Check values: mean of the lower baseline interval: 3.42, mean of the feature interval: 3.56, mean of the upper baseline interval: 3.52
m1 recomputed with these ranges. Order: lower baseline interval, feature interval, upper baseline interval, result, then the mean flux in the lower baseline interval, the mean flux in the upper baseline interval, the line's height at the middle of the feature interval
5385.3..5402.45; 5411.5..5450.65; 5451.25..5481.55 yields -0.5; 3.45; 3.58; 3.52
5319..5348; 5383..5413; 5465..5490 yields 0.9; 3.47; 3.6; 3.53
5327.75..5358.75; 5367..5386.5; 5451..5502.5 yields 0.4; 3.54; 3.59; 3.55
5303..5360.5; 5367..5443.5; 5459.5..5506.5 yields 2.3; 3.6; 3.58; 3.59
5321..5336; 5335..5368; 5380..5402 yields -1.5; 3.4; 3.48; 3.43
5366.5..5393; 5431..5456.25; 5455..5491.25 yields 0.1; 3.51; 3.59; 3.56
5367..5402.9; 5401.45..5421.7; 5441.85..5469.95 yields 0.5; 3.47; 3.6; 3.52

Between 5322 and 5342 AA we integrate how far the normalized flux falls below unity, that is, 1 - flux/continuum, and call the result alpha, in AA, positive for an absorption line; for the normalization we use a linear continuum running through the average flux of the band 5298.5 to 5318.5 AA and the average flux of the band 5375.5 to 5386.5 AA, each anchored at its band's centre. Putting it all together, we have 1.5 AA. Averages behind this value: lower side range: 3.7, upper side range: 3.6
